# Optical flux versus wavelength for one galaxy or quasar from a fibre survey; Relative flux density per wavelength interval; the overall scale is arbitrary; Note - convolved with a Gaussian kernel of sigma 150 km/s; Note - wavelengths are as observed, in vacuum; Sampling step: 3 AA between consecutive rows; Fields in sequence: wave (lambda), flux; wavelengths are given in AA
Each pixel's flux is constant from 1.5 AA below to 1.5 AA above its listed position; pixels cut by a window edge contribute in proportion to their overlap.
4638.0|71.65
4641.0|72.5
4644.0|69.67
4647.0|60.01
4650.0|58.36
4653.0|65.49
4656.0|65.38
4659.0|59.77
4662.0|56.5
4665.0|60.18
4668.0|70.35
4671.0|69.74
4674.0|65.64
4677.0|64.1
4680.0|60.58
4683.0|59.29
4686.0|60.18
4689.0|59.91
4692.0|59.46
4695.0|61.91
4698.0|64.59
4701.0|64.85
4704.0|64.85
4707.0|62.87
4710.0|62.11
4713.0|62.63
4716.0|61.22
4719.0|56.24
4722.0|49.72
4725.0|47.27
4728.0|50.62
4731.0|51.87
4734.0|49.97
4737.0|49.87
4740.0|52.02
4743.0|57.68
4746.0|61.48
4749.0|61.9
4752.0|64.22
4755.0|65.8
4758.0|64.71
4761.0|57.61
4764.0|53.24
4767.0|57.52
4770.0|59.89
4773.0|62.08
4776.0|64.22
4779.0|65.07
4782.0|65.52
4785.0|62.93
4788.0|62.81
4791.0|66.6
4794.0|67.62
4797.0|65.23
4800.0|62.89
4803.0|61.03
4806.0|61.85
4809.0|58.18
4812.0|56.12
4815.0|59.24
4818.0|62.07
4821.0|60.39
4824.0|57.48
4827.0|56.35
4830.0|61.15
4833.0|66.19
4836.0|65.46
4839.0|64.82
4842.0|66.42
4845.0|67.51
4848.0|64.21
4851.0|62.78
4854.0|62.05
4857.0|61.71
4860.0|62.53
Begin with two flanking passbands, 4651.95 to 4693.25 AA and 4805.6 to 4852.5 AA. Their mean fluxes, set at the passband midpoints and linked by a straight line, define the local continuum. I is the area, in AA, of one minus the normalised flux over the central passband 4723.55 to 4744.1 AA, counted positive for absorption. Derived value 3.7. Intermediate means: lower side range 62.6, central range 51.2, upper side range 61.9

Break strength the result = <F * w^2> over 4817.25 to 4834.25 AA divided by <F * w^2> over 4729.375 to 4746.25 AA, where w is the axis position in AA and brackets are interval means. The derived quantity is 1.18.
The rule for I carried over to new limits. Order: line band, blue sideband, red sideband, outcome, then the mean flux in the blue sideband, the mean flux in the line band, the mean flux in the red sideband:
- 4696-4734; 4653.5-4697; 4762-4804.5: 2.76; 62.5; 58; 62.6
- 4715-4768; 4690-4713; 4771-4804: 6.06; 62.9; 56.2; 64.2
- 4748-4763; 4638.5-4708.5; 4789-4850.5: 0.09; 63.4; 62.6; 62.5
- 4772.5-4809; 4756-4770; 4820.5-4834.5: -2.71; 58.7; 63.8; 60.3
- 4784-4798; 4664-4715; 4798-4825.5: -1.06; 63.1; 65.1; 60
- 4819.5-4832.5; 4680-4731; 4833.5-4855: 0.96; 59.1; 59.4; 64.9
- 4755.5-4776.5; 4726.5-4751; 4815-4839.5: -1.20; 54.6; 60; 61.5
